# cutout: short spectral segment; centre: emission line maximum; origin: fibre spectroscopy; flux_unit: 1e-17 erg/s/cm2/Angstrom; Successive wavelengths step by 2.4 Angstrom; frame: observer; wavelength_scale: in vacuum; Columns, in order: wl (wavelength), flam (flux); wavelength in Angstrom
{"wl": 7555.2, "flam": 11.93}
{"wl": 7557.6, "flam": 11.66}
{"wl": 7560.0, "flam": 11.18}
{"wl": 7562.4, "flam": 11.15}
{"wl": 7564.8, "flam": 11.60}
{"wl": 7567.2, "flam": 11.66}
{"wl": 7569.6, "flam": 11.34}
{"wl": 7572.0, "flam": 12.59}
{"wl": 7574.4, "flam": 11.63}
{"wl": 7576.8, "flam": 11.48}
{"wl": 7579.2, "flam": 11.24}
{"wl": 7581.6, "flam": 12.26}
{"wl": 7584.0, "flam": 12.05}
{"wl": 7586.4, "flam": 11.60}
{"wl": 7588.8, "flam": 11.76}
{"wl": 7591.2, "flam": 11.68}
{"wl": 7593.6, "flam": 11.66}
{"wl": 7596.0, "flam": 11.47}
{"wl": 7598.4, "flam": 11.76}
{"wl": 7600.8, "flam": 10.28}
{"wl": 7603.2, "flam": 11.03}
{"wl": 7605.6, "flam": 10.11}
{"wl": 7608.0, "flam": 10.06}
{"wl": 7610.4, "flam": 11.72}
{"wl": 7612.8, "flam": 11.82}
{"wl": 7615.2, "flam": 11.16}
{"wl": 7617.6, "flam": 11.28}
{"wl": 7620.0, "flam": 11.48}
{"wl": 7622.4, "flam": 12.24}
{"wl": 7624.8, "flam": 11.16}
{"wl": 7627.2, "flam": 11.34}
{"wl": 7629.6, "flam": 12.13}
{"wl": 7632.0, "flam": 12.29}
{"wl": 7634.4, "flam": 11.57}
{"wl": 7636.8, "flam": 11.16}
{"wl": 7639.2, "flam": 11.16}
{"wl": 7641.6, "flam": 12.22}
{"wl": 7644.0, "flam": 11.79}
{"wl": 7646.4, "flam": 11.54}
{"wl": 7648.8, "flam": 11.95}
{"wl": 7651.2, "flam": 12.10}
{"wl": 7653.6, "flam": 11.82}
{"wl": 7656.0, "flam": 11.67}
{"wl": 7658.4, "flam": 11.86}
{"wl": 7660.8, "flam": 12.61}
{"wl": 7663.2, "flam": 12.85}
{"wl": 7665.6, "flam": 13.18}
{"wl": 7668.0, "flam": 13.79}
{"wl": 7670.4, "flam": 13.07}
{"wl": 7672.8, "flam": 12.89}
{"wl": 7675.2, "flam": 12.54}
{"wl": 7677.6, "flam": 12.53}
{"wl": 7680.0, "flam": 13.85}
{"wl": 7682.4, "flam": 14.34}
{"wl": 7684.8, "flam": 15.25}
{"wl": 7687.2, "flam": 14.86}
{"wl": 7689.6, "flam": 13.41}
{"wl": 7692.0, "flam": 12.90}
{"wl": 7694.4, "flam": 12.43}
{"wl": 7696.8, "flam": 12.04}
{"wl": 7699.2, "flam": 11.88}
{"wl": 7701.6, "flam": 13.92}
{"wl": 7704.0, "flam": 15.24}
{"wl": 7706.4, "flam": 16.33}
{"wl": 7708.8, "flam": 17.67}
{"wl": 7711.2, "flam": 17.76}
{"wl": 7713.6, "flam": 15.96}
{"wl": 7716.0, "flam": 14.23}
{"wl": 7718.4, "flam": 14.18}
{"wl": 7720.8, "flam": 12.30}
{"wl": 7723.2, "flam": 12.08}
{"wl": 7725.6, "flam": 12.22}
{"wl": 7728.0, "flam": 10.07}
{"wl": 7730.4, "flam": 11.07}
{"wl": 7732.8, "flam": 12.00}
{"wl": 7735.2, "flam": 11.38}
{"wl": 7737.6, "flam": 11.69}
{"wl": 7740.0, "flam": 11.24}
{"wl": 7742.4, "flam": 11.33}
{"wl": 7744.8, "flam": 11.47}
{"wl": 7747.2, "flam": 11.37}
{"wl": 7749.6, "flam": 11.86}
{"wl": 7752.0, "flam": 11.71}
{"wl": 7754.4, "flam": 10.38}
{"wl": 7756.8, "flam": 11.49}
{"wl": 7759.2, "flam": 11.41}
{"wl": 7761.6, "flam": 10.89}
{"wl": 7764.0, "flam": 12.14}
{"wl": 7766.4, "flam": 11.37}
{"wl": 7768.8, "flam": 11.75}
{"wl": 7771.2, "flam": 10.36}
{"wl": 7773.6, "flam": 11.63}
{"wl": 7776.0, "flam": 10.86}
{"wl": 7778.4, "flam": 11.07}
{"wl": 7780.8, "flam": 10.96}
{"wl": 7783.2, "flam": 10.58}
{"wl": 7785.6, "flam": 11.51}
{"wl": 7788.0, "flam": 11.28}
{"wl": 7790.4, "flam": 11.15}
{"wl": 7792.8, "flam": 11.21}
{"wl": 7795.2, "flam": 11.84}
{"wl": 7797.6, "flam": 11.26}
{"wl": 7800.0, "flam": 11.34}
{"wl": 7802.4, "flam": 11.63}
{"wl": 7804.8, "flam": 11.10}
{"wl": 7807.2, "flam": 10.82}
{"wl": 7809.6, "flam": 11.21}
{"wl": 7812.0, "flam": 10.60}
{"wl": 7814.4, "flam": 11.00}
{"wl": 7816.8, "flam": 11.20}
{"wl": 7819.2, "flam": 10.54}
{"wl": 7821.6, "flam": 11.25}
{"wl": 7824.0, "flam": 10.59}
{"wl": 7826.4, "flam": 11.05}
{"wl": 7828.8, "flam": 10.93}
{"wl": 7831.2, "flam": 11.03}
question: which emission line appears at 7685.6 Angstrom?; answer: H-alpha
